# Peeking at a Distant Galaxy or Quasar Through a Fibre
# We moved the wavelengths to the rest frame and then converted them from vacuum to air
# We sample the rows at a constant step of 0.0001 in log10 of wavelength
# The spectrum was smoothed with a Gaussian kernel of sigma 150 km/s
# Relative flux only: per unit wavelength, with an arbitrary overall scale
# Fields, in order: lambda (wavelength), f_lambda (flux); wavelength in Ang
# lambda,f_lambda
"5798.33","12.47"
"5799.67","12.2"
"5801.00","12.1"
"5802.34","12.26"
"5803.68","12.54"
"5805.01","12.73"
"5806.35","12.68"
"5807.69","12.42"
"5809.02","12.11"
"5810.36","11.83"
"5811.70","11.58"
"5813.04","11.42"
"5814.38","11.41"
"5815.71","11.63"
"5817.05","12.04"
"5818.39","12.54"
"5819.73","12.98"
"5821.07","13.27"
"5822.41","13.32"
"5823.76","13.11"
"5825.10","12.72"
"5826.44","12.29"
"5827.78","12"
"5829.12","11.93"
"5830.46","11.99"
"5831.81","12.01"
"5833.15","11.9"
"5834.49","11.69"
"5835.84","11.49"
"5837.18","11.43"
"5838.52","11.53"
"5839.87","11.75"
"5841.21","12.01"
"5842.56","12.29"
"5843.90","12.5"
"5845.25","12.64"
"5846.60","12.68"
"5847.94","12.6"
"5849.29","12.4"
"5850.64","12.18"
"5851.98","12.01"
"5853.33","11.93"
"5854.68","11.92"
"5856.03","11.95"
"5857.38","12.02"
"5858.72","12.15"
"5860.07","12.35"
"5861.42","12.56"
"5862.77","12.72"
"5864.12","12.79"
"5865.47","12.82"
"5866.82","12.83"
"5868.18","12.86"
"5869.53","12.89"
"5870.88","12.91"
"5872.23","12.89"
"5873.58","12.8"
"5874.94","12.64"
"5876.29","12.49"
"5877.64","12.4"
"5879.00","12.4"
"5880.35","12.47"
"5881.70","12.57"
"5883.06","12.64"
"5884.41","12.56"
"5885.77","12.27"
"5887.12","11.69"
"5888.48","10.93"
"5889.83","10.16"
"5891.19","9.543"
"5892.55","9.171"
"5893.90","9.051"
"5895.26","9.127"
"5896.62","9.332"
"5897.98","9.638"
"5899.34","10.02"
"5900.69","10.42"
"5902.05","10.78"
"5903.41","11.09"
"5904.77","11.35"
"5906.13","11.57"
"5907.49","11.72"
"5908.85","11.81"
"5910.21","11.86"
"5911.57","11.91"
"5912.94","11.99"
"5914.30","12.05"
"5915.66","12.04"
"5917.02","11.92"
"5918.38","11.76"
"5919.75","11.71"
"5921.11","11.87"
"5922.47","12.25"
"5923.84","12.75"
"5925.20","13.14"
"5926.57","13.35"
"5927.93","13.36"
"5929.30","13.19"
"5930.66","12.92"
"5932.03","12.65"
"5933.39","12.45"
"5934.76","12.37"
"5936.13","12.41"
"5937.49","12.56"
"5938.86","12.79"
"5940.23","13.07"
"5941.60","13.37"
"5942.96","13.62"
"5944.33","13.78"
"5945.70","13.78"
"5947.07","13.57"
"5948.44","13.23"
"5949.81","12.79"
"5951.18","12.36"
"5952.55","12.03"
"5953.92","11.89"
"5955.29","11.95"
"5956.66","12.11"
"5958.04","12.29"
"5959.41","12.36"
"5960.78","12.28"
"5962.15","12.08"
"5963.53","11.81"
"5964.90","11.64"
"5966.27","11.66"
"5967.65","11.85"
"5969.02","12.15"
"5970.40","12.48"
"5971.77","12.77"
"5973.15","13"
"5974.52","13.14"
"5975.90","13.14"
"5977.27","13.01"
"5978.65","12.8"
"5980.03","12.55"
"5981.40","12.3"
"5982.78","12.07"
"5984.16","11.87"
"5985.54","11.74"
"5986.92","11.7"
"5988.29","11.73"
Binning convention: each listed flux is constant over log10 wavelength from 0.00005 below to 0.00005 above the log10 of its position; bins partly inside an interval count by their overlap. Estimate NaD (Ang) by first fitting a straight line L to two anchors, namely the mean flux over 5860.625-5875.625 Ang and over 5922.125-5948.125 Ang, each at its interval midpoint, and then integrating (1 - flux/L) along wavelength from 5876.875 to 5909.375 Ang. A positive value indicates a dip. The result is 4.7 Ang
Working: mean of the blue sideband 12.8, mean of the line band 11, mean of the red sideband 13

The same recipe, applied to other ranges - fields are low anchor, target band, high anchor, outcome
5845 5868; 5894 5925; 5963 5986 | 2.69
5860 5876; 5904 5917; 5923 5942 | 1.03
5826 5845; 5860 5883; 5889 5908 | -3.65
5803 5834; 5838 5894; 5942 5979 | 1.14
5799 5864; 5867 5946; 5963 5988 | 1.81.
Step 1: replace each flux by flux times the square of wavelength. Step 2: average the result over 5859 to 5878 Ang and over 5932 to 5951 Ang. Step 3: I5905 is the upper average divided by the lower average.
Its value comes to 1.1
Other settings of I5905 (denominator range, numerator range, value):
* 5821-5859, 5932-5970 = 1.07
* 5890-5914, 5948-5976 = 1.18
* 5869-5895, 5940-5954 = 1.14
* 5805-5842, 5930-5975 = 1.08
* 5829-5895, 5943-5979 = 1.08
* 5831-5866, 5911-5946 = 1.07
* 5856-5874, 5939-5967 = 1.03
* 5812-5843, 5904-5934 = 1.04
